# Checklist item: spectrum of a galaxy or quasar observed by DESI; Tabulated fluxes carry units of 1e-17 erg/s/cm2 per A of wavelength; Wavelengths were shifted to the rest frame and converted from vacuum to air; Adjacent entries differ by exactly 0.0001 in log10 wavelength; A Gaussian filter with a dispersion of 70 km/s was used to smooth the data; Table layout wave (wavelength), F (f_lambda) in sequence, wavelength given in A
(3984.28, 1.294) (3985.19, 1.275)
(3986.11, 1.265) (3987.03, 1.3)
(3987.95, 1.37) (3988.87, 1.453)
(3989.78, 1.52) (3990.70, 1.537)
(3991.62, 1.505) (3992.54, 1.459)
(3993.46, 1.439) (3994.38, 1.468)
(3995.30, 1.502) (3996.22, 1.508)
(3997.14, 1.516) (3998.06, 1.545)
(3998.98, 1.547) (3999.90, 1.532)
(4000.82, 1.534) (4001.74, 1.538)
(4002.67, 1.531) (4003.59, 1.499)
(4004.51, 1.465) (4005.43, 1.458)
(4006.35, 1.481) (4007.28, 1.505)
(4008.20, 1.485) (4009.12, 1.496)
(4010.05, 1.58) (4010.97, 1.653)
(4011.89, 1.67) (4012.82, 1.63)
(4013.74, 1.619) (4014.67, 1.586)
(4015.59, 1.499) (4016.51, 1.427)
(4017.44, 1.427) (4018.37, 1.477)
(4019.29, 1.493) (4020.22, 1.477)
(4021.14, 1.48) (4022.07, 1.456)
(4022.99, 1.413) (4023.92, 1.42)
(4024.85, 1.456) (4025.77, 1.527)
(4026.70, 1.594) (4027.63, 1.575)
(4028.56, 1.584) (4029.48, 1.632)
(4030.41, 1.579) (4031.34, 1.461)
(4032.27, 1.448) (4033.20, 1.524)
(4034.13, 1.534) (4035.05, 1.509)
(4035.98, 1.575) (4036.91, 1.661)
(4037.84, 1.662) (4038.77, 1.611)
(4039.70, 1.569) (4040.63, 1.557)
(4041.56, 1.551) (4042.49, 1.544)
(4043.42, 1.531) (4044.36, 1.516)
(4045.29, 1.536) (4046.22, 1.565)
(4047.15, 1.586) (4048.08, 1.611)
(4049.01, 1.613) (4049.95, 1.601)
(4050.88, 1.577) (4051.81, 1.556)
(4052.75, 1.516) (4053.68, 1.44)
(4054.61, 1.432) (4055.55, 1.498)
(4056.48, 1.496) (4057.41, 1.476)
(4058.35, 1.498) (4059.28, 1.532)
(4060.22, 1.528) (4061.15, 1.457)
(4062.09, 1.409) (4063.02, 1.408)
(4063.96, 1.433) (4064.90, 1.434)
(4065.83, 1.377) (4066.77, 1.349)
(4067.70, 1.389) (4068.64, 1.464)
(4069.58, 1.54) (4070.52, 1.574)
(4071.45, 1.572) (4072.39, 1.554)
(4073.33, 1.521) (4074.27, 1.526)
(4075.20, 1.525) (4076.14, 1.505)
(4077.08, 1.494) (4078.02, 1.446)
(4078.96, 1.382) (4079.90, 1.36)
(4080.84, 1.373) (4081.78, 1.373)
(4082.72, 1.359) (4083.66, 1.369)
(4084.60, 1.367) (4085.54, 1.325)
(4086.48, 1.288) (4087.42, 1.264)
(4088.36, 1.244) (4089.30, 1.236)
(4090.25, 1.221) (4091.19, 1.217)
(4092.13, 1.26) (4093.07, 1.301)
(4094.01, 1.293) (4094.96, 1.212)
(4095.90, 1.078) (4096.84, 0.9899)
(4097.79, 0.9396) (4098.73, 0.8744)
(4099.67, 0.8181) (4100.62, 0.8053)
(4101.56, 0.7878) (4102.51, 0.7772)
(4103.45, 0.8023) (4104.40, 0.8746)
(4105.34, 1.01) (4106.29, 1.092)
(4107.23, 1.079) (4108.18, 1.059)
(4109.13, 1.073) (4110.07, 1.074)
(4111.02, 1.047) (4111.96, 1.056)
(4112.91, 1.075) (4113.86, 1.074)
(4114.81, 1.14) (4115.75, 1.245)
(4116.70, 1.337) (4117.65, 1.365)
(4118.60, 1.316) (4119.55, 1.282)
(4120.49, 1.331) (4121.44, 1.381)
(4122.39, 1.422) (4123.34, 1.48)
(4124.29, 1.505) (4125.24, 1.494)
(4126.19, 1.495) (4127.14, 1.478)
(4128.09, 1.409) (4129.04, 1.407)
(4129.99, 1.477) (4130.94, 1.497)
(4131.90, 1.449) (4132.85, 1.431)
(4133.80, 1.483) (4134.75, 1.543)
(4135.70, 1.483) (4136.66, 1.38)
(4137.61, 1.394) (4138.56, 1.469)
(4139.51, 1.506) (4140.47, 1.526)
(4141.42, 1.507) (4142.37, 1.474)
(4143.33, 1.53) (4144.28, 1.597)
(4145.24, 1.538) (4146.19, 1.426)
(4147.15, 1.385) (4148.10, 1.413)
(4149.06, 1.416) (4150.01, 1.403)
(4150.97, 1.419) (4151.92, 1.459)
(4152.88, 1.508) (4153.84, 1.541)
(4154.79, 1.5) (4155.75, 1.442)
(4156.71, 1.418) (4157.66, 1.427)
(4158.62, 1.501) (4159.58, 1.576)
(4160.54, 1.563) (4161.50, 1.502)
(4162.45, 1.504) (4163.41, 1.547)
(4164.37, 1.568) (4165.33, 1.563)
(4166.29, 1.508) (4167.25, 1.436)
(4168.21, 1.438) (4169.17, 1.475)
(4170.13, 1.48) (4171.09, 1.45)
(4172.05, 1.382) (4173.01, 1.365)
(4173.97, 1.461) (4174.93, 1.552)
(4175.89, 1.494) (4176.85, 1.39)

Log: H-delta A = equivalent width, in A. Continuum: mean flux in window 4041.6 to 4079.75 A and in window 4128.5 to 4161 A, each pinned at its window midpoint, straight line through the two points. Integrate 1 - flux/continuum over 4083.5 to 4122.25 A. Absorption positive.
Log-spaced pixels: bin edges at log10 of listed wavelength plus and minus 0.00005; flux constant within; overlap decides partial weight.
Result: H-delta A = 9.2 A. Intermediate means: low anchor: 1.5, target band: 1.13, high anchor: 1.47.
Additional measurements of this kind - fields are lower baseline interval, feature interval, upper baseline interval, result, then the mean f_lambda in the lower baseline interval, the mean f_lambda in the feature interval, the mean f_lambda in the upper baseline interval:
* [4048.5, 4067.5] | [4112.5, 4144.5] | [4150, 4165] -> 1.7 A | 1.48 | 1.41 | 1.5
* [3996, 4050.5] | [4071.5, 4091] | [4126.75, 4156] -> 1.5 A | 1.54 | 1.39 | 1.47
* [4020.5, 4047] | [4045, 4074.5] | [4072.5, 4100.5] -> -1.9 A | 1.54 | 1.5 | 1.28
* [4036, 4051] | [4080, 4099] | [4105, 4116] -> 0.1 A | 1.58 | 1.24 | 1.08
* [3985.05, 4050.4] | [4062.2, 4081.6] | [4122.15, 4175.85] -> 0.5 A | 1.52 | 1.46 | 1.48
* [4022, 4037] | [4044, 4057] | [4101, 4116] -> -1.4 A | 1.53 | 1.54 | 1.01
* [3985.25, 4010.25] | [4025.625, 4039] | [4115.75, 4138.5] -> -0.9 A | 1.48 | 1.57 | 1.42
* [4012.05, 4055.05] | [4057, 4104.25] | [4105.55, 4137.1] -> 4.0 A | 1.54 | 1.3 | 1.31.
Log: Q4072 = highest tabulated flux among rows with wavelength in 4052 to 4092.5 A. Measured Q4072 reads 1.574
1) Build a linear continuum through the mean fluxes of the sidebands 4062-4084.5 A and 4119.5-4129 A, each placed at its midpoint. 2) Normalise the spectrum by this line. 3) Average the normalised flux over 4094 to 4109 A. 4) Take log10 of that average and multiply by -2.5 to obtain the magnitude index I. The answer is 0.44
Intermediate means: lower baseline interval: 1.45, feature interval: 0.96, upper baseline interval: 1.43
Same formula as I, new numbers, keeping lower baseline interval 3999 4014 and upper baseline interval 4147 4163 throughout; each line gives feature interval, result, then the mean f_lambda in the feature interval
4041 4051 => -0.03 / 1.57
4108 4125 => 0.20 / 1.24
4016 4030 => 0.03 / 1.5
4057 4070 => 0.05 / 1.45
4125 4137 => 0.01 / 1.46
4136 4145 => -0.01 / 1.49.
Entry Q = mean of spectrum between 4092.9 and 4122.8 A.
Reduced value 1.09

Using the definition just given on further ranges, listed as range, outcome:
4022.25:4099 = 1.44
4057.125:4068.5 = 1.44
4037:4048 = 1.57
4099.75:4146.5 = 1.29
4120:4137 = 1.45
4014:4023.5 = 1.48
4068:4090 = 1.42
